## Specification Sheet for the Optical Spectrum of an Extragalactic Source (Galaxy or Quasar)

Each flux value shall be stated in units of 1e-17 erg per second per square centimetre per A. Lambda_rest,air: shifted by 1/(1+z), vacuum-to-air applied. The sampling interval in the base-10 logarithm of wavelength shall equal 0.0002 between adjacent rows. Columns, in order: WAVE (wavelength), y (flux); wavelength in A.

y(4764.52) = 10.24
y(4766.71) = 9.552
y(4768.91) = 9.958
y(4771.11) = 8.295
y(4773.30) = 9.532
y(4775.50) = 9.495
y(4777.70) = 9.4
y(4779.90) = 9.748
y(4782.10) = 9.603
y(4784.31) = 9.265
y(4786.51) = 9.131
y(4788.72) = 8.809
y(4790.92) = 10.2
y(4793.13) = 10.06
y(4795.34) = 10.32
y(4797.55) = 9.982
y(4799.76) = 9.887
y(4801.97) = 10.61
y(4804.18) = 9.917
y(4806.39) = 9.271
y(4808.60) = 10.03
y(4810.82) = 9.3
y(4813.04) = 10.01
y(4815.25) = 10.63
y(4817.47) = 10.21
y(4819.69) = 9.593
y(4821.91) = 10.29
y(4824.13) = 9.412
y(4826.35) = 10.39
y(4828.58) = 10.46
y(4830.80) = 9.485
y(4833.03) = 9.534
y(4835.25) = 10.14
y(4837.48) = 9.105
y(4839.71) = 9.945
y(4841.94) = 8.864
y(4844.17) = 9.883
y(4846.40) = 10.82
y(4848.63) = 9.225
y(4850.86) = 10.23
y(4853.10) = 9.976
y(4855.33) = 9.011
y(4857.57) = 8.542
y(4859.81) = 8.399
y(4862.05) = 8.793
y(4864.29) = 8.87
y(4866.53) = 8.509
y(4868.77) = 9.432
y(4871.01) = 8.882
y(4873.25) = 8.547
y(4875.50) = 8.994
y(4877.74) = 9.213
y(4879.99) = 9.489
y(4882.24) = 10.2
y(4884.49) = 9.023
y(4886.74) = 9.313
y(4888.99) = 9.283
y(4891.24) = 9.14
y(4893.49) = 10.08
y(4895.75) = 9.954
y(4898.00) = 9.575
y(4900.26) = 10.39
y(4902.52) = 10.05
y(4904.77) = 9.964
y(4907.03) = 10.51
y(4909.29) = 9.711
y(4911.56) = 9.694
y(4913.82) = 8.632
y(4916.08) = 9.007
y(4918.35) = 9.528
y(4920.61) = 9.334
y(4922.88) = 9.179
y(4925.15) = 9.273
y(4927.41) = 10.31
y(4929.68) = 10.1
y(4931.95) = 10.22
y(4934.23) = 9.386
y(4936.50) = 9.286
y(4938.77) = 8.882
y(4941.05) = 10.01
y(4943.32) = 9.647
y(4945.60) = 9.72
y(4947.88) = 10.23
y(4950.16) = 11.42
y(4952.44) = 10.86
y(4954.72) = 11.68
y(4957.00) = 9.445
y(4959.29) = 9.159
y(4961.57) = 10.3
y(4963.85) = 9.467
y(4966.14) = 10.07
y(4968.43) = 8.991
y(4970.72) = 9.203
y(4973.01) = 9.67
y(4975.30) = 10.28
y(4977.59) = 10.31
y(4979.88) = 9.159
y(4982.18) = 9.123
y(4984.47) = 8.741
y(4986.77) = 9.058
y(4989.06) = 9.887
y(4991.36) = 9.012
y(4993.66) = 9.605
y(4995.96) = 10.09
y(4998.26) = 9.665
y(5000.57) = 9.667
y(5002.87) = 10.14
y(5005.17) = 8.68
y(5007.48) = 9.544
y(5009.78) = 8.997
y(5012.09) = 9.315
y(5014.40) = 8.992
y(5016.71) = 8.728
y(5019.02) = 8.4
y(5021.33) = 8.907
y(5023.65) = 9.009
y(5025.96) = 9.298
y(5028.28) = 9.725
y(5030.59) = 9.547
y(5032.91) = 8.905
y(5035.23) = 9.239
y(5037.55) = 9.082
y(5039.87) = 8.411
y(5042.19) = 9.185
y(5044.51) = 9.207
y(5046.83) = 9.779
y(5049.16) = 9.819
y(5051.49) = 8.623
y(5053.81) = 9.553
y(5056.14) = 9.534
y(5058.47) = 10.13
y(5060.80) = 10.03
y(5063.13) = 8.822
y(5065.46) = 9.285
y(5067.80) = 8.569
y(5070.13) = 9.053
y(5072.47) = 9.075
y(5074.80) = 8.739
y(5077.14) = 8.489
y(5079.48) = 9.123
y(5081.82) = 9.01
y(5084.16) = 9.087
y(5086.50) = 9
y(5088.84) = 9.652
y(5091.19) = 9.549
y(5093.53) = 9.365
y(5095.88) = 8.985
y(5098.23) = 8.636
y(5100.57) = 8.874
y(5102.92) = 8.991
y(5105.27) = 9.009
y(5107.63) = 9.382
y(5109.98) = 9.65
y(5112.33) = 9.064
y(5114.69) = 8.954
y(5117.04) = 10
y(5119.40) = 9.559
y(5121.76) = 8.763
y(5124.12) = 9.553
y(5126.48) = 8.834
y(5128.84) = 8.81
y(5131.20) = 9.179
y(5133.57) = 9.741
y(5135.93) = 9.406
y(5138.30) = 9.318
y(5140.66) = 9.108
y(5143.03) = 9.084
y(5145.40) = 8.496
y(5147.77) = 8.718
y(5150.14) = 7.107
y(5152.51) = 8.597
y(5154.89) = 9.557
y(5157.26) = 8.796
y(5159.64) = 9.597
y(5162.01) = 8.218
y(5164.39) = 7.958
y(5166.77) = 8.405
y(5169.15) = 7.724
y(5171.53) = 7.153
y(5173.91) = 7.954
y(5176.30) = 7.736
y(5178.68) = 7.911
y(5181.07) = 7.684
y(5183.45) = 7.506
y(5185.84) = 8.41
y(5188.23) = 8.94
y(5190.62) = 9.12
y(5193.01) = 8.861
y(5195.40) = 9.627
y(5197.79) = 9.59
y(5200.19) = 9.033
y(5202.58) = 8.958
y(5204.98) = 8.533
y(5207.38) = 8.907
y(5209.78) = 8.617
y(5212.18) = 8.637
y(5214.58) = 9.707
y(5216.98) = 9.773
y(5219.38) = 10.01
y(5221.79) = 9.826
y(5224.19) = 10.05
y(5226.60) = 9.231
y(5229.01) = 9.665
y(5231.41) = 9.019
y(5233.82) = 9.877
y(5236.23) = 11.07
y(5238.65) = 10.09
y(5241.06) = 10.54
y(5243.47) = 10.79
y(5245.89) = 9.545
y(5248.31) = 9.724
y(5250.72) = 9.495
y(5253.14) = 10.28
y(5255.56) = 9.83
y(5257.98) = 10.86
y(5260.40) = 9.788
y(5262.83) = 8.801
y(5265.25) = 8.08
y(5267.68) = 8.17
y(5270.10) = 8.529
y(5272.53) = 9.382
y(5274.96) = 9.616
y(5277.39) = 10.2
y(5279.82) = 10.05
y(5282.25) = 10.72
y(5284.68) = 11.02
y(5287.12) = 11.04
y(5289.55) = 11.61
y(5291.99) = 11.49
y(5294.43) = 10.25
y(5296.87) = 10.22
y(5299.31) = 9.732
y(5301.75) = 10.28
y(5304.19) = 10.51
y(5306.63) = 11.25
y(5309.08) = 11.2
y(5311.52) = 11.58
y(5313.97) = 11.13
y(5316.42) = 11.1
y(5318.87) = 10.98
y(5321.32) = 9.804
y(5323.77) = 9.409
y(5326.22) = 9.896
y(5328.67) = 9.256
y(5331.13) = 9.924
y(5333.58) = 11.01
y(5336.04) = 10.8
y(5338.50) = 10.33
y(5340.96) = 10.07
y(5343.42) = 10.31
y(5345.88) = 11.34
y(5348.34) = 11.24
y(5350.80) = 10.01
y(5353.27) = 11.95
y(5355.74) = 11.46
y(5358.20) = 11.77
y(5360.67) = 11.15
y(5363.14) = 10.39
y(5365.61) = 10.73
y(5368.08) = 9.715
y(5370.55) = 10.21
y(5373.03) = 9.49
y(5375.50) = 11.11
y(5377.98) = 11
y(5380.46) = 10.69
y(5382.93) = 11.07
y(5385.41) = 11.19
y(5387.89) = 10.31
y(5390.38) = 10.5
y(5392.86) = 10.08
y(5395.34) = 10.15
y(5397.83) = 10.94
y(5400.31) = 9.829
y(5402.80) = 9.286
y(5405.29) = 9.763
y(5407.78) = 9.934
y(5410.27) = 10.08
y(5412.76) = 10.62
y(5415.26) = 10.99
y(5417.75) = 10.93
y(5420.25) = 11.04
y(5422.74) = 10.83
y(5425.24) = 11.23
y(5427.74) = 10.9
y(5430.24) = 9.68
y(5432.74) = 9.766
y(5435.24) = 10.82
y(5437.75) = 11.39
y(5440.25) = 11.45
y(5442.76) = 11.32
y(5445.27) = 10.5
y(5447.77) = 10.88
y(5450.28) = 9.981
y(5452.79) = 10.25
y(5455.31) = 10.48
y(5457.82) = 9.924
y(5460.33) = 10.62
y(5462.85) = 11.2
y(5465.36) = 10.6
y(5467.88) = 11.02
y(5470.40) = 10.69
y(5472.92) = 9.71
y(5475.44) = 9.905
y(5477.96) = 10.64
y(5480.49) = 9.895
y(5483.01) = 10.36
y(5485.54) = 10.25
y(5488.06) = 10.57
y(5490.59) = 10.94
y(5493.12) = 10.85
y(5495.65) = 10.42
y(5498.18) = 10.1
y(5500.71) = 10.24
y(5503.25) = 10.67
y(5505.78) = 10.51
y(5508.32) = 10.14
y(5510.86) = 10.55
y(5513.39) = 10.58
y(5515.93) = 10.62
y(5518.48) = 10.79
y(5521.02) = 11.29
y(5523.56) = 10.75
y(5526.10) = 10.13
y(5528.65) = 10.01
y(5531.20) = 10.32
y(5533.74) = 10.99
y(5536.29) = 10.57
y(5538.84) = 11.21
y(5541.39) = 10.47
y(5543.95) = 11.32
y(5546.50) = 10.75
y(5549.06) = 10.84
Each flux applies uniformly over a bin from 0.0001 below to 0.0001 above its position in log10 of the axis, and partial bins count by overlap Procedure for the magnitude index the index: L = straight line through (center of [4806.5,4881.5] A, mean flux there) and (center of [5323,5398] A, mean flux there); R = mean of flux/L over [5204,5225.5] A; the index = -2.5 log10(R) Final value 0.10 mag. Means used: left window 9.52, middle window 9.35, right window 10.6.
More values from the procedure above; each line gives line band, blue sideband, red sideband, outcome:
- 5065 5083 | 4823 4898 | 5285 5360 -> 0.13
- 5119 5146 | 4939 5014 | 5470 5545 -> 0.09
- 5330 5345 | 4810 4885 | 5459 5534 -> -0.02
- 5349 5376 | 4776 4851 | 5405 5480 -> -0.03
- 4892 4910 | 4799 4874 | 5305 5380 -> -0.03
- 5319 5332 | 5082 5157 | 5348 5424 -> 0.05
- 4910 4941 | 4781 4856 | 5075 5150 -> 0.01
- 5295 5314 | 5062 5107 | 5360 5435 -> -0.07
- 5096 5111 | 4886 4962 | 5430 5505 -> 0.11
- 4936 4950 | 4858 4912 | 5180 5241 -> -0.04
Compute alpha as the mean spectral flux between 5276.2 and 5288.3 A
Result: 10.6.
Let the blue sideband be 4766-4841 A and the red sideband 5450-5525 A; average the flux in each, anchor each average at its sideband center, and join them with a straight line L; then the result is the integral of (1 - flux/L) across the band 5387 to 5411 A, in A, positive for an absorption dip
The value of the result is 0.72 A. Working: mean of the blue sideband 9.75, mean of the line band 10.1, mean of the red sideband 10.5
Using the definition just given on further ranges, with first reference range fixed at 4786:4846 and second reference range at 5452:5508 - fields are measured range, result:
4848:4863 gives 1.1 A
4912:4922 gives 0.8 A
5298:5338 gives -0.7 A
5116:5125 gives 0.6 A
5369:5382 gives -0.2 A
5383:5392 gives -0.3 A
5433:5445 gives -0.8 A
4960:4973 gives 0.5 A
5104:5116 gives 1.1 A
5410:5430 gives -0.8 A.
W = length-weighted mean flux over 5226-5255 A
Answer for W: 9.96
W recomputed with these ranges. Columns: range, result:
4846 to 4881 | 9.15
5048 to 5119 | 9.21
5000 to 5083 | 9.18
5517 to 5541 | 10.7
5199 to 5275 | 9.51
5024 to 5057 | 9.27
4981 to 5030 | 9.27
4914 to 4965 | 9.82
